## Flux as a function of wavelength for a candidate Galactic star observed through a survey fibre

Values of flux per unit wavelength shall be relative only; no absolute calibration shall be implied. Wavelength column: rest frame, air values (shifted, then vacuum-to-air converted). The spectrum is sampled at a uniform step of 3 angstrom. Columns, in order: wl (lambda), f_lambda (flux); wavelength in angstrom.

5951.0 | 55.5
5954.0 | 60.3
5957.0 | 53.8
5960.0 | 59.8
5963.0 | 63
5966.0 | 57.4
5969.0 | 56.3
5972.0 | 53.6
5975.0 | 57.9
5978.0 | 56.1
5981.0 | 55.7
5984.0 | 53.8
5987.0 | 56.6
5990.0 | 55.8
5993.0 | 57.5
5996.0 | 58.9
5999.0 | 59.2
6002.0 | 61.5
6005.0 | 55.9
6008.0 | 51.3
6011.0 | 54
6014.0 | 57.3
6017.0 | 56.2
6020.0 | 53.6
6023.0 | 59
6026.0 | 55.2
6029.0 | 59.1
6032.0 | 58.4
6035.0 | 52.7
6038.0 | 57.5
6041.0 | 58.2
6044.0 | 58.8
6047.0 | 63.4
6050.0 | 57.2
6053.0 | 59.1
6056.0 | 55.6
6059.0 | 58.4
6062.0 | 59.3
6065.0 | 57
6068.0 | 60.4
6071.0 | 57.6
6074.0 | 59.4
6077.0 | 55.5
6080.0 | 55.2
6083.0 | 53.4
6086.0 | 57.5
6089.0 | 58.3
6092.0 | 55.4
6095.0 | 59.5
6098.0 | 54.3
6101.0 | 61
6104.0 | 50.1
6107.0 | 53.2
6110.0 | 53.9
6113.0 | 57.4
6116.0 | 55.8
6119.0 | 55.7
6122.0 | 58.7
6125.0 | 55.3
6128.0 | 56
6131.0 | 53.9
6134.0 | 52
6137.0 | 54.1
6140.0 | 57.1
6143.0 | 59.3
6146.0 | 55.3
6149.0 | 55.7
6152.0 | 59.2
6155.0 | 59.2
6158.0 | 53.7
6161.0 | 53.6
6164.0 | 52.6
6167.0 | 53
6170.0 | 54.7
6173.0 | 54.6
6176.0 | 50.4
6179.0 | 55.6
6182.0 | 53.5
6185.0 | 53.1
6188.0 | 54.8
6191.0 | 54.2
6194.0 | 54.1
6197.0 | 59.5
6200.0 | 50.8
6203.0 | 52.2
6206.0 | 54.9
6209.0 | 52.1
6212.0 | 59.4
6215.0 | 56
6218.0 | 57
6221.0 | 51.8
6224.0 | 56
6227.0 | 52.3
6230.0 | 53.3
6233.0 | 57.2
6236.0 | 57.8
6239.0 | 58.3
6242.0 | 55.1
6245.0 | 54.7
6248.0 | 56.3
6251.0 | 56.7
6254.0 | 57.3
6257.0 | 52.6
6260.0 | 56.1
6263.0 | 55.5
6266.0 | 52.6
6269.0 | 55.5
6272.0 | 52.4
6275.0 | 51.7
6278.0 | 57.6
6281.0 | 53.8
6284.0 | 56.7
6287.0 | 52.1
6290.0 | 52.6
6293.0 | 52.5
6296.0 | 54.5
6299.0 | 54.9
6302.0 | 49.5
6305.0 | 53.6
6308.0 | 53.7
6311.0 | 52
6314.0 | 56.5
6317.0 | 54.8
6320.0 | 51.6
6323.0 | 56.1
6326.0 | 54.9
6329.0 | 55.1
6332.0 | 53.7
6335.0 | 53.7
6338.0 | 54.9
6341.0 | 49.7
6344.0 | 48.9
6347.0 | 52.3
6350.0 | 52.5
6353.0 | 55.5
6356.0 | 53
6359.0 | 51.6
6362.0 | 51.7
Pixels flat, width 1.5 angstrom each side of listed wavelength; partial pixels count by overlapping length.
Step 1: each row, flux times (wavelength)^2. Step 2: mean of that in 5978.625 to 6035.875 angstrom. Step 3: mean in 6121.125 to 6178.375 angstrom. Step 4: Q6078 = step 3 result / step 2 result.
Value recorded 1.02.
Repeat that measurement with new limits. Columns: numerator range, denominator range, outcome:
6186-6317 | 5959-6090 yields 1.03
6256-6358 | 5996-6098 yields 1.02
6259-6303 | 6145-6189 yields 1.02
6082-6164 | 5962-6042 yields 1.03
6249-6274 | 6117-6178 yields 1.03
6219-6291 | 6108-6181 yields 1.03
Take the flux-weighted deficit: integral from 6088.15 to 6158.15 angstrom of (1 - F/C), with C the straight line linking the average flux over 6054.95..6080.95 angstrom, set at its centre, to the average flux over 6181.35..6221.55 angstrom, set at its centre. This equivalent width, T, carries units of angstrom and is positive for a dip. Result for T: 0.5 angstrom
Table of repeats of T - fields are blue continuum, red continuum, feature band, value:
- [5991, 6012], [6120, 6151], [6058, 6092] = -0.6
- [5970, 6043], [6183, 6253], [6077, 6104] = -0.2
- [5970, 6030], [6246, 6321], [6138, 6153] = -0.5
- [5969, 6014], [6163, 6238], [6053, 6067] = -0.5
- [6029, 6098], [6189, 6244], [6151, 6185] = 0.9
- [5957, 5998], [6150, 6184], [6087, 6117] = -0.3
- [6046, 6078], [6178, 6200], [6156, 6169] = 0.5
